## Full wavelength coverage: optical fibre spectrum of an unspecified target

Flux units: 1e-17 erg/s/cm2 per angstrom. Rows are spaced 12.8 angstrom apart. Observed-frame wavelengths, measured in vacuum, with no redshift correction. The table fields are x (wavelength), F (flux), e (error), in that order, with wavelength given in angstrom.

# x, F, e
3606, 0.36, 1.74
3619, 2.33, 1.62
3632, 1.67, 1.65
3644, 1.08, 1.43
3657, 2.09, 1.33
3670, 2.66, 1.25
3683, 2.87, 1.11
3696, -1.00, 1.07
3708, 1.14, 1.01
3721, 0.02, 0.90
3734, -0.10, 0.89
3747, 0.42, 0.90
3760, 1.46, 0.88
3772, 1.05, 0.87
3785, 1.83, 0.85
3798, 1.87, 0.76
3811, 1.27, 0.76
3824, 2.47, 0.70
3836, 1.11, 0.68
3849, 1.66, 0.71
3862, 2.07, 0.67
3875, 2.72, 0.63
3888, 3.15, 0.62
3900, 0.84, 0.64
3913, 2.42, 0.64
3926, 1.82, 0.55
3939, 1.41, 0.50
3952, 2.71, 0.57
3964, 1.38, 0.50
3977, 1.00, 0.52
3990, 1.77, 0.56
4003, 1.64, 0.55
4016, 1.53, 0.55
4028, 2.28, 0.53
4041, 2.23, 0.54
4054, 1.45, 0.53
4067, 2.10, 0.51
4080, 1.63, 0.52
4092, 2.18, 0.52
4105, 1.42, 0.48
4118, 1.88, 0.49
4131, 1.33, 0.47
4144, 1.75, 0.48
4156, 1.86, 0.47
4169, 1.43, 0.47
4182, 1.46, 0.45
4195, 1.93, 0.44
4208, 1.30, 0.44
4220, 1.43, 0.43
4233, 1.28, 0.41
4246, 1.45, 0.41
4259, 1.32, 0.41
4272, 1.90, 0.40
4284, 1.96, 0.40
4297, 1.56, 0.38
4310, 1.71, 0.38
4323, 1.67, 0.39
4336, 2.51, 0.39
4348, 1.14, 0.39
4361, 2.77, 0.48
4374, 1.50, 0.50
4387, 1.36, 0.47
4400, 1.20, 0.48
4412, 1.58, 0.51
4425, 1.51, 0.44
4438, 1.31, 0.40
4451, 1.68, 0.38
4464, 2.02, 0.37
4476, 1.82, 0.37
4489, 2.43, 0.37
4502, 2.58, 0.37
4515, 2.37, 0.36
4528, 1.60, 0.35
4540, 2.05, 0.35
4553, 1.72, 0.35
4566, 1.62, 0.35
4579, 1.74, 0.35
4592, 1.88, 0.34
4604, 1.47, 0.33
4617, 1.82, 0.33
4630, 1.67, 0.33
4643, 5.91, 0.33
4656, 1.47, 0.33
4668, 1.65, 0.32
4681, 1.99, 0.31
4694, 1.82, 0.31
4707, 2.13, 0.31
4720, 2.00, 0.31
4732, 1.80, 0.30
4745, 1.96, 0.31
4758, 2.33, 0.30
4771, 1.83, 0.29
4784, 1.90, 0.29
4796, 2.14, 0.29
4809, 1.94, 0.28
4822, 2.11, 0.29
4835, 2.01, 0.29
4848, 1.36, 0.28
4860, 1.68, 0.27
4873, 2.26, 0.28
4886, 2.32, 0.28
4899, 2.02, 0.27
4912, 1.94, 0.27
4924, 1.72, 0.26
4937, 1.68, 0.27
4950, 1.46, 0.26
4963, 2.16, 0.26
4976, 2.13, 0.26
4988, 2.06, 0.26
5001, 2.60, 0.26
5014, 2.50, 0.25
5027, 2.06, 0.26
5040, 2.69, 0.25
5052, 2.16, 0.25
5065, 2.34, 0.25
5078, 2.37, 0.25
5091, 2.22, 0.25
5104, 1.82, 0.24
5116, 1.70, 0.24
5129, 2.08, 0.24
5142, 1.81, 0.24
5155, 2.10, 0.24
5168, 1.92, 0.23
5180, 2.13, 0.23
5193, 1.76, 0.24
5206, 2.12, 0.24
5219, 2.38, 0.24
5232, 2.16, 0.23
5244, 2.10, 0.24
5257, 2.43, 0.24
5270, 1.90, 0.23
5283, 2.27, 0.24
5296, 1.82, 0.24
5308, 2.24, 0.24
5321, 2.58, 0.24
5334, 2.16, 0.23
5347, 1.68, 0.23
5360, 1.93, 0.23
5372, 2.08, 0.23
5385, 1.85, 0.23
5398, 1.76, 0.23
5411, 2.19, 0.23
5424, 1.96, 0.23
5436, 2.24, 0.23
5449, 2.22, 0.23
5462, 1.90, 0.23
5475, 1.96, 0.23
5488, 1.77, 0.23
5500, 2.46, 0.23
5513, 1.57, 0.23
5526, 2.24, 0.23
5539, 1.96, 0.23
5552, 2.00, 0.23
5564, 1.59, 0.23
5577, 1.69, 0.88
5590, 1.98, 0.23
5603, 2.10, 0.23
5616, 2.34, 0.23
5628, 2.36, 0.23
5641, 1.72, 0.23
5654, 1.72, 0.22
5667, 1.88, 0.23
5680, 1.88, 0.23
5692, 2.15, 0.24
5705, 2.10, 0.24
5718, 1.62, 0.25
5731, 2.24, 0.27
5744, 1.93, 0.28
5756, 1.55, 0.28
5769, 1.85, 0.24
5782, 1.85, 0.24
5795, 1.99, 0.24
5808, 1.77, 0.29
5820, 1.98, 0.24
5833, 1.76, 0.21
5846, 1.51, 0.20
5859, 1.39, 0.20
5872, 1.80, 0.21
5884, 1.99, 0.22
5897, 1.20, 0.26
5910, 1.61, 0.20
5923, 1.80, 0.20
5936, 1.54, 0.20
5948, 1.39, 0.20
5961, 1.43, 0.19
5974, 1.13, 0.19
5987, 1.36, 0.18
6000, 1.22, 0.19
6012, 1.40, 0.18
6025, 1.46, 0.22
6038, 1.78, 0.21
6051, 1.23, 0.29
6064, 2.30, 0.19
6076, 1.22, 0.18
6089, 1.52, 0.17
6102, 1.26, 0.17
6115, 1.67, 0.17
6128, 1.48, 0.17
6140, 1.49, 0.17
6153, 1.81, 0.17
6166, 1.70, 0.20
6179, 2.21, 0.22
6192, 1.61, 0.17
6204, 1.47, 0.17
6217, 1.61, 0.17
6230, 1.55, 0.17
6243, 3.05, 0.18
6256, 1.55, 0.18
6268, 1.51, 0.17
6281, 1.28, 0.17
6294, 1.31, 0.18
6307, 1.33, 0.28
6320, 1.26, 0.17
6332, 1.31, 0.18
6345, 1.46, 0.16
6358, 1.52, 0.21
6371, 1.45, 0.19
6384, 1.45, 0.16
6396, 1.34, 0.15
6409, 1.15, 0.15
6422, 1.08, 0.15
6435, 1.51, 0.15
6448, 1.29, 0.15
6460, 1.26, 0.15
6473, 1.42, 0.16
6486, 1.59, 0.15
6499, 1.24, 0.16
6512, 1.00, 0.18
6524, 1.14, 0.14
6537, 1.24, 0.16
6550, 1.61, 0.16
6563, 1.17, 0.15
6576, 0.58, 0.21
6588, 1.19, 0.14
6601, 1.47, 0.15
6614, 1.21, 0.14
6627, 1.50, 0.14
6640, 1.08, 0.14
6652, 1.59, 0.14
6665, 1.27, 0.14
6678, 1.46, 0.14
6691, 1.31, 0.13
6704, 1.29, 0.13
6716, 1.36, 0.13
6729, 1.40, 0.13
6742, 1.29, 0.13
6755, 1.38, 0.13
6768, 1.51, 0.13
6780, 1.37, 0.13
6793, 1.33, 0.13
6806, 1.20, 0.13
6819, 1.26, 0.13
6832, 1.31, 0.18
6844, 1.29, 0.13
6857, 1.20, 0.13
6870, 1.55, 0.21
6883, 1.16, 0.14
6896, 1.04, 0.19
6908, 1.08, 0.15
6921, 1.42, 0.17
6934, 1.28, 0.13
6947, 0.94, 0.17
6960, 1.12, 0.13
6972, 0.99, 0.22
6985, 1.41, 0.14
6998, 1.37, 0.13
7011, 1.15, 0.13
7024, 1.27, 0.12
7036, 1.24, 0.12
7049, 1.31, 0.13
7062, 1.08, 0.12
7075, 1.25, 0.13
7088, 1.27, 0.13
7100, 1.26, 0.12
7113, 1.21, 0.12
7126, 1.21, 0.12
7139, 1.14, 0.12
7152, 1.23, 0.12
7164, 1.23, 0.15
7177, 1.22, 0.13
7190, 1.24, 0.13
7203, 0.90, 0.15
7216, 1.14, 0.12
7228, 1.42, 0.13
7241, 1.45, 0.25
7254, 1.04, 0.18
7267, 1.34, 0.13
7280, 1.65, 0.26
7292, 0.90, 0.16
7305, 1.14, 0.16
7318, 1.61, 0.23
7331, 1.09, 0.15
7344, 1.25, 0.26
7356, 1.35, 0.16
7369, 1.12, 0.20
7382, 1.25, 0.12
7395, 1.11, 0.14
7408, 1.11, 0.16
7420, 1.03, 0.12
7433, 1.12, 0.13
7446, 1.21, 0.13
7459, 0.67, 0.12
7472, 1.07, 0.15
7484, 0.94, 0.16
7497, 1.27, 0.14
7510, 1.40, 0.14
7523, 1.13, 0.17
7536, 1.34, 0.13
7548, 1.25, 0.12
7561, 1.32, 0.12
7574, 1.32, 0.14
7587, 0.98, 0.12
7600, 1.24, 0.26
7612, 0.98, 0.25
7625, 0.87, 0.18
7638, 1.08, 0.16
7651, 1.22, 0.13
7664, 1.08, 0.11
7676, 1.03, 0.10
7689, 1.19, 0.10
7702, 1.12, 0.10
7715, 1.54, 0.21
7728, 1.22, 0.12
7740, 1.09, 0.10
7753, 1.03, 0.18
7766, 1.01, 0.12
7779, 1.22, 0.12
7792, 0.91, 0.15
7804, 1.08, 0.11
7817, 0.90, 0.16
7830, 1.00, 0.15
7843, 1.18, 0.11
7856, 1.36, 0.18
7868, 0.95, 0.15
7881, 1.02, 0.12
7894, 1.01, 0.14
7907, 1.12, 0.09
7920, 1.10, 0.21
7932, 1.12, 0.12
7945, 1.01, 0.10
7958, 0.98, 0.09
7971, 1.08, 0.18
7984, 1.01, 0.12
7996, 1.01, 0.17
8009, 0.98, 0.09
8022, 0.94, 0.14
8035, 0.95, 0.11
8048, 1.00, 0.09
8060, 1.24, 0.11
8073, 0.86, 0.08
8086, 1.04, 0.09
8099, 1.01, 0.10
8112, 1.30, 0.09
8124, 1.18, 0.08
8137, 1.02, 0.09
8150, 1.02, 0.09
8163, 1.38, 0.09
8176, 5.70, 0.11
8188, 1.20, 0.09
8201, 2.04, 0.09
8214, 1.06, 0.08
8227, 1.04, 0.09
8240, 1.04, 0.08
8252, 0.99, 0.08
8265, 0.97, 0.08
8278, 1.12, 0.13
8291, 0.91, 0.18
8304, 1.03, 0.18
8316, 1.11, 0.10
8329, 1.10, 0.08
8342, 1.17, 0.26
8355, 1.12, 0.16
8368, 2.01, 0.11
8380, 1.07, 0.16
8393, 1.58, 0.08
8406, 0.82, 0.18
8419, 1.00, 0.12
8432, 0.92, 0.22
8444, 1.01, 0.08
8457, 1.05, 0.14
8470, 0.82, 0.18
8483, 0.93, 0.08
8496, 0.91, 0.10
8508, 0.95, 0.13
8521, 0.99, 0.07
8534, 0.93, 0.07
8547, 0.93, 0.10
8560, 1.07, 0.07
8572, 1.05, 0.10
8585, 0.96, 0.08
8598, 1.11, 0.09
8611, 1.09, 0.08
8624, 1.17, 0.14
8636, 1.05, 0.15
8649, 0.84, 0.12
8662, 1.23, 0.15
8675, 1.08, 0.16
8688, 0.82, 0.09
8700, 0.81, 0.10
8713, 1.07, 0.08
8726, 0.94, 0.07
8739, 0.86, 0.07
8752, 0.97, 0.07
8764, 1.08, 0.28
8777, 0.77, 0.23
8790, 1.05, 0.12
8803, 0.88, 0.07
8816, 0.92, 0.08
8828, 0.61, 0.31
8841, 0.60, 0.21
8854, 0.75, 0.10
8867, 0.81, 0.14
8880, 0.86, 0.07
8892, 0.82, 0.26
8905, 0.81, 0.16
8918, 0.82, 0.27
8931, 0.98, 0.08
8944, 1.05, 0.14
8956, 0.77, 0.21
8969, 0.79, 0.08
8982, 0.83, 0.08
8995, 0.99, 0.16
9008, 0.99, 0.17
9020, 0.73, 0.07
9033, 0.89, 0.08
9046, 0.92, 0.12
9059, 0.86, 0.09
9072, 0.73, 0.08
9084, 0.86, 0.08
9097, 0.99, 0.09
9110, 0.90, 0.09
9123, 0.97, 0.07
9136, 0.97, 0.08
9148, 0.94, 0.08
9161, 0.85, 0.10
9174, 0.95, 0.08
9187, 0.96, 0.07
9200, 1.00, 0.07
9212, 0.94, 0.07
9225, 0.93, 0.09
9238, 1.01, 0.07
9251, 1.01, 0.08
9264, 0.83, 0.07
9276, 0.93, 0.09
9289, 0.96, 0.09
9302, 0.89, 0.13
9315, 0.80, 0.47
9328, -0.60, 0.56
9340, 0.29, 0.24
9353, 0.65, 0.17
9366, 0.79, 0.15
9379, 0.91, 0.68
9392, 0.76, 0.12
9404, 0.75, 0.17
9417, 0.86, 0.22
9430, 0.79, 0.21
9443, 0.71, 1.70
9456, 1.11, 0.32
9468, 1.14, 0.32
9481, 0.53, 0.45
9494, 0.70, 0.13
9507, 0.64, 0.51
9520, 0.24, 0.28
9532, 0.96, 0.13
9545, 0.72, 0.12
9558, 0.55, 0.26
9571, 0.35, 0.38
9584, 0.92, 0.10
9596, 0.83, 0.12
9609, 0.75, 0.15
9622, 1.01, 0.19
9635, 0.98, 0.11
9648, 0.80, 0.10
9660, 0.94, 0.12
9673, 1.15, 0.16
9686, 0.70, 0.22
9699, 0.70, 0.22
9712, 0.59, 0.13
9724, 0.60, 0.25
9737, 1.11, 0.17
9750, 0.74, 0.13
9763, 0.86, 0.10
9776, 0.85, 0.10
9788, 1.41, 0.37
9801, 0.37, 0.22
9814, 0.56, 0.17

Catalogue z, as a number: 0.246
